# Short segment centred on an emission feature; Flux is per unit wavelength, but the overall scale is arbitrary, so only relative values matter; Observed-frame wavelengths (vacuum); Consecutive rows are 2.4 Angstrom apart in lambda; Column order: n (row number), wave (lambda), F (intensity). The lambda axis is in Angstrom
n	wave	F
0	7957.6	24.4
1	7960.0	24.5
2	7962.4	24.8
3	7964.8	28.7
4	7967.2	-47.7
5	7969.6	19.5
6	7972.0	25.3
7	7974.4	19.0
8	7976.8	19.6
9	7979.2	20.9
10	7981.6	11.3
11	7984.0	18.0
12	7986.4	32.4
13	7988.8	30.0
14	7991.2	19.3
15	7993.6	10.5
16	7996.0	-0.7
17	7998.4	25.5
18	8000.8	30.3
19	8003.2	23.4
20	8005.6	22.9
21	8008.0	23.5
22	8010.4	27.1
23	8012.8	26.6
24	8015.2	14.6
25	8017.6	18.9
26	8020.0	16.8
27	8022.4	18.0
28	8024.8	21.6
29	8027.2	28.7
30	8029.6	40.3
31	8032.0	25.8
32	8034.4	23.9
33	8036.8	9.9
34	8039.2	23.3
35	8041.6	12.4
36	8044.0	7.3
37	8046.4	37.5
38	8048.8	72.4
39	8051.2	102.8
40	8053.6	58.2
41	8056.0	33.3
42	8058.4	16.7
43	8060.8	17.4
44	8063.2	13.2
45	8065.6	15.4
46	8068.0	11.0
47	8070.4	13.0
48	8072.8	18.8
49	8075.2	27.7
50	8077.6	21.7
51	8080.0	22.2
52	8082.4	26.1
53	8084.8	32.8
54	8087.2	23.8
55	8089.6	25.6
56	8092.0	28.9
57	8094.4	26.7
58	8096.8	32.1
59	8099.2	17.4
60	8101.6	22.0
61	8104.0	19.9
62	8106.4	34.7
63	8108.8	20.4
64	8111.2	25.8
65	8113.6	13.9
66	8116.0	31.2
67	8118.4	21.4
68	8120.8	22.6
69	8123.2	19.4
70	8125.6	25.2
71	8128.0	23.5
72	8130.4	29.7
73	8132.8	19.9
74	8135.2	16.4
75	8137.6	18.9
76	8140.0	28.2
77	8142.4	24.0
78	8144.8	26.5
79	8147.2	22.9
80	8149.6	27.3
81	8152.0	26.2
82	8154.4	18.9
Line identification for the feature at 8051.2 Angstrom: H-gamma 4340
